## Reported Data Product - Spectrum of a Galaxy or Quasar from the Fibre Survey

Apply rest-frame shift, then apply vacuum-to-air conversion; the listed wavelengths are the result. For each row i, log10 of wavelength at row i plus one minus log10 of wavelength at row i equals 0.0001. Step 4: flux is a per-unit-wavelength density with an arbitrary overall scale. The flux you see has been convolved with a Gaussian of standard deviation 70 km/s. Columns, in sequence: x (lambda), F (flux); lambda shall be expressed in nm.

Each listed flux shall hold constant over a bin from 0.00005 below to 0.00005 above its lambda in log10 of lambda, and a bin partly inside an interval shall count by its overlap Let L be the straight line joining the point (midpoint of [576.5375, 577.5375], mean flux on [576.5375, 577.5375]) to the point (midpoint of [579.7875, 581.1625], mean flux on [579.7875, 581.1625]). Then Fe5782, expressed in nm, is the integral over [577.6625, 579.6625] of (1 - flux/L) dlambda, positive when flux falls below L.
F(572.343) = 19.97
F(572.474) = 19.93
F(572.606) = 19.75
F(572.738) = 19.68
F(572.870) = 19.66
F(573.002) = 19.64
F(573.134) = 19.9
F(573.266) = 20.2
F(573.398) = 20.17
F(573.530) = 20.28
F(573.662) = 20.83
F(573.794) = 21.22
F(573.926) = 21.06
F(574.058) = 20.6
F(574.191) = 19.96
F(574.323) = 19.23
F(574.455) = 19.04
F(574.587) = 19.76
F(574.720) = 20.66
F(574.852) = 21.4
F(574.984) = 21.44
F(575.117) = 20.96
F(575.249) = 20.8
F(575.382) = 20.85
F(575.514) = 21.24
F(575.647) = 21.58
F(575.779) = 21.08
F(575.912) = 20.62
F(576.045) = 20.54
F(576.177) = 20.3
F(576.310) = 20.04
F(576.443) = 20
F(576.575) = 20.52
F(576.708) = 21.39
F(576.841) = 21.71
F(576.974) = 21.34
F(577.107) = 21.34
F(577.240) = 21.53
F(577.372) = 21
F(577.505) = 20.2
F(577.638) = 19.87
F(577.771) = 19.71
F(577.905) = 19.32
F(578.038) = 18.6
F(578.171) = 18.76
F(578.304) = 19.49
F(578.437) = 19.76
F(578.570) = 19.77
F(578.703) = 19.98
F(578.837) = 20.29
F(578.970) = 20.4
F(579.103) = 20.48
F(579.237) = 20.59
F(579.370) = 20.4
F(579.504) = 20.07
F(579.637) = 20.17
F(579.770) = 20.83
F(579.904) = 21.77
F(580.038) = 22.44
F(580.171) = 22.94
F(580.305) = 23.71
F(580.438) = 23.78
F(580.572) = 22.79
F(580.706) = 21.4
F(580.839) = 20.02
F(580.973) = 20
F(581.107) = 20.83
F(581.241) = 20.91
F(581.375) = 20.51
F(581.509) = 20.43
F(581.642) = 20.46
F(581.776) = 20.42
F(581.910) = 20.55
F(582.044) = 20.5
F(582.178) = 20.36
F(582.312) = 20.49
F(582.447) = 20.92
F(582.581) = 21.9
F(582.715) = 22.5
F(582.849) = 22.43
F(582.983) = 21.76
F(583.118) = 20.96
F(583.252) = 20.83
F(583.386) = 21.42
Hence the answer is 0.16 nm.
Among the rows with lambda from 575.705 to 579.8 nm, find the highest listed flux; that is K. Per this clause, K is 21.71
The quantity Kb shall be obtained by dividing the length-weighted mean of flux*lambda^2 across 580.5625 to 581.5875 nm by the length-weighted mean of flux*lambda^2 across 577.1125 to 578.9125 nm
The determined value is 1.05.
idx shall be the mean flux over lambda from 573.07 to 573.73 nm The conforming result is 20.3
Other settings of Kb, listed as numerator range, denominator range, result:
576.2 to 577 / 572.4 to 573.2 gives 1.06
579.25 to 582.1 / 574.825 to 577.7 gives 1.03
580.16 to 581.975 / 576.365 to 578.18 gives 1.06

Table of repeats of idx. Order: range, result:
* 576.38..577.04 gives 21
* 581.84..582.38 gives 20.4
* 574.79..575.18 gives 21.3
